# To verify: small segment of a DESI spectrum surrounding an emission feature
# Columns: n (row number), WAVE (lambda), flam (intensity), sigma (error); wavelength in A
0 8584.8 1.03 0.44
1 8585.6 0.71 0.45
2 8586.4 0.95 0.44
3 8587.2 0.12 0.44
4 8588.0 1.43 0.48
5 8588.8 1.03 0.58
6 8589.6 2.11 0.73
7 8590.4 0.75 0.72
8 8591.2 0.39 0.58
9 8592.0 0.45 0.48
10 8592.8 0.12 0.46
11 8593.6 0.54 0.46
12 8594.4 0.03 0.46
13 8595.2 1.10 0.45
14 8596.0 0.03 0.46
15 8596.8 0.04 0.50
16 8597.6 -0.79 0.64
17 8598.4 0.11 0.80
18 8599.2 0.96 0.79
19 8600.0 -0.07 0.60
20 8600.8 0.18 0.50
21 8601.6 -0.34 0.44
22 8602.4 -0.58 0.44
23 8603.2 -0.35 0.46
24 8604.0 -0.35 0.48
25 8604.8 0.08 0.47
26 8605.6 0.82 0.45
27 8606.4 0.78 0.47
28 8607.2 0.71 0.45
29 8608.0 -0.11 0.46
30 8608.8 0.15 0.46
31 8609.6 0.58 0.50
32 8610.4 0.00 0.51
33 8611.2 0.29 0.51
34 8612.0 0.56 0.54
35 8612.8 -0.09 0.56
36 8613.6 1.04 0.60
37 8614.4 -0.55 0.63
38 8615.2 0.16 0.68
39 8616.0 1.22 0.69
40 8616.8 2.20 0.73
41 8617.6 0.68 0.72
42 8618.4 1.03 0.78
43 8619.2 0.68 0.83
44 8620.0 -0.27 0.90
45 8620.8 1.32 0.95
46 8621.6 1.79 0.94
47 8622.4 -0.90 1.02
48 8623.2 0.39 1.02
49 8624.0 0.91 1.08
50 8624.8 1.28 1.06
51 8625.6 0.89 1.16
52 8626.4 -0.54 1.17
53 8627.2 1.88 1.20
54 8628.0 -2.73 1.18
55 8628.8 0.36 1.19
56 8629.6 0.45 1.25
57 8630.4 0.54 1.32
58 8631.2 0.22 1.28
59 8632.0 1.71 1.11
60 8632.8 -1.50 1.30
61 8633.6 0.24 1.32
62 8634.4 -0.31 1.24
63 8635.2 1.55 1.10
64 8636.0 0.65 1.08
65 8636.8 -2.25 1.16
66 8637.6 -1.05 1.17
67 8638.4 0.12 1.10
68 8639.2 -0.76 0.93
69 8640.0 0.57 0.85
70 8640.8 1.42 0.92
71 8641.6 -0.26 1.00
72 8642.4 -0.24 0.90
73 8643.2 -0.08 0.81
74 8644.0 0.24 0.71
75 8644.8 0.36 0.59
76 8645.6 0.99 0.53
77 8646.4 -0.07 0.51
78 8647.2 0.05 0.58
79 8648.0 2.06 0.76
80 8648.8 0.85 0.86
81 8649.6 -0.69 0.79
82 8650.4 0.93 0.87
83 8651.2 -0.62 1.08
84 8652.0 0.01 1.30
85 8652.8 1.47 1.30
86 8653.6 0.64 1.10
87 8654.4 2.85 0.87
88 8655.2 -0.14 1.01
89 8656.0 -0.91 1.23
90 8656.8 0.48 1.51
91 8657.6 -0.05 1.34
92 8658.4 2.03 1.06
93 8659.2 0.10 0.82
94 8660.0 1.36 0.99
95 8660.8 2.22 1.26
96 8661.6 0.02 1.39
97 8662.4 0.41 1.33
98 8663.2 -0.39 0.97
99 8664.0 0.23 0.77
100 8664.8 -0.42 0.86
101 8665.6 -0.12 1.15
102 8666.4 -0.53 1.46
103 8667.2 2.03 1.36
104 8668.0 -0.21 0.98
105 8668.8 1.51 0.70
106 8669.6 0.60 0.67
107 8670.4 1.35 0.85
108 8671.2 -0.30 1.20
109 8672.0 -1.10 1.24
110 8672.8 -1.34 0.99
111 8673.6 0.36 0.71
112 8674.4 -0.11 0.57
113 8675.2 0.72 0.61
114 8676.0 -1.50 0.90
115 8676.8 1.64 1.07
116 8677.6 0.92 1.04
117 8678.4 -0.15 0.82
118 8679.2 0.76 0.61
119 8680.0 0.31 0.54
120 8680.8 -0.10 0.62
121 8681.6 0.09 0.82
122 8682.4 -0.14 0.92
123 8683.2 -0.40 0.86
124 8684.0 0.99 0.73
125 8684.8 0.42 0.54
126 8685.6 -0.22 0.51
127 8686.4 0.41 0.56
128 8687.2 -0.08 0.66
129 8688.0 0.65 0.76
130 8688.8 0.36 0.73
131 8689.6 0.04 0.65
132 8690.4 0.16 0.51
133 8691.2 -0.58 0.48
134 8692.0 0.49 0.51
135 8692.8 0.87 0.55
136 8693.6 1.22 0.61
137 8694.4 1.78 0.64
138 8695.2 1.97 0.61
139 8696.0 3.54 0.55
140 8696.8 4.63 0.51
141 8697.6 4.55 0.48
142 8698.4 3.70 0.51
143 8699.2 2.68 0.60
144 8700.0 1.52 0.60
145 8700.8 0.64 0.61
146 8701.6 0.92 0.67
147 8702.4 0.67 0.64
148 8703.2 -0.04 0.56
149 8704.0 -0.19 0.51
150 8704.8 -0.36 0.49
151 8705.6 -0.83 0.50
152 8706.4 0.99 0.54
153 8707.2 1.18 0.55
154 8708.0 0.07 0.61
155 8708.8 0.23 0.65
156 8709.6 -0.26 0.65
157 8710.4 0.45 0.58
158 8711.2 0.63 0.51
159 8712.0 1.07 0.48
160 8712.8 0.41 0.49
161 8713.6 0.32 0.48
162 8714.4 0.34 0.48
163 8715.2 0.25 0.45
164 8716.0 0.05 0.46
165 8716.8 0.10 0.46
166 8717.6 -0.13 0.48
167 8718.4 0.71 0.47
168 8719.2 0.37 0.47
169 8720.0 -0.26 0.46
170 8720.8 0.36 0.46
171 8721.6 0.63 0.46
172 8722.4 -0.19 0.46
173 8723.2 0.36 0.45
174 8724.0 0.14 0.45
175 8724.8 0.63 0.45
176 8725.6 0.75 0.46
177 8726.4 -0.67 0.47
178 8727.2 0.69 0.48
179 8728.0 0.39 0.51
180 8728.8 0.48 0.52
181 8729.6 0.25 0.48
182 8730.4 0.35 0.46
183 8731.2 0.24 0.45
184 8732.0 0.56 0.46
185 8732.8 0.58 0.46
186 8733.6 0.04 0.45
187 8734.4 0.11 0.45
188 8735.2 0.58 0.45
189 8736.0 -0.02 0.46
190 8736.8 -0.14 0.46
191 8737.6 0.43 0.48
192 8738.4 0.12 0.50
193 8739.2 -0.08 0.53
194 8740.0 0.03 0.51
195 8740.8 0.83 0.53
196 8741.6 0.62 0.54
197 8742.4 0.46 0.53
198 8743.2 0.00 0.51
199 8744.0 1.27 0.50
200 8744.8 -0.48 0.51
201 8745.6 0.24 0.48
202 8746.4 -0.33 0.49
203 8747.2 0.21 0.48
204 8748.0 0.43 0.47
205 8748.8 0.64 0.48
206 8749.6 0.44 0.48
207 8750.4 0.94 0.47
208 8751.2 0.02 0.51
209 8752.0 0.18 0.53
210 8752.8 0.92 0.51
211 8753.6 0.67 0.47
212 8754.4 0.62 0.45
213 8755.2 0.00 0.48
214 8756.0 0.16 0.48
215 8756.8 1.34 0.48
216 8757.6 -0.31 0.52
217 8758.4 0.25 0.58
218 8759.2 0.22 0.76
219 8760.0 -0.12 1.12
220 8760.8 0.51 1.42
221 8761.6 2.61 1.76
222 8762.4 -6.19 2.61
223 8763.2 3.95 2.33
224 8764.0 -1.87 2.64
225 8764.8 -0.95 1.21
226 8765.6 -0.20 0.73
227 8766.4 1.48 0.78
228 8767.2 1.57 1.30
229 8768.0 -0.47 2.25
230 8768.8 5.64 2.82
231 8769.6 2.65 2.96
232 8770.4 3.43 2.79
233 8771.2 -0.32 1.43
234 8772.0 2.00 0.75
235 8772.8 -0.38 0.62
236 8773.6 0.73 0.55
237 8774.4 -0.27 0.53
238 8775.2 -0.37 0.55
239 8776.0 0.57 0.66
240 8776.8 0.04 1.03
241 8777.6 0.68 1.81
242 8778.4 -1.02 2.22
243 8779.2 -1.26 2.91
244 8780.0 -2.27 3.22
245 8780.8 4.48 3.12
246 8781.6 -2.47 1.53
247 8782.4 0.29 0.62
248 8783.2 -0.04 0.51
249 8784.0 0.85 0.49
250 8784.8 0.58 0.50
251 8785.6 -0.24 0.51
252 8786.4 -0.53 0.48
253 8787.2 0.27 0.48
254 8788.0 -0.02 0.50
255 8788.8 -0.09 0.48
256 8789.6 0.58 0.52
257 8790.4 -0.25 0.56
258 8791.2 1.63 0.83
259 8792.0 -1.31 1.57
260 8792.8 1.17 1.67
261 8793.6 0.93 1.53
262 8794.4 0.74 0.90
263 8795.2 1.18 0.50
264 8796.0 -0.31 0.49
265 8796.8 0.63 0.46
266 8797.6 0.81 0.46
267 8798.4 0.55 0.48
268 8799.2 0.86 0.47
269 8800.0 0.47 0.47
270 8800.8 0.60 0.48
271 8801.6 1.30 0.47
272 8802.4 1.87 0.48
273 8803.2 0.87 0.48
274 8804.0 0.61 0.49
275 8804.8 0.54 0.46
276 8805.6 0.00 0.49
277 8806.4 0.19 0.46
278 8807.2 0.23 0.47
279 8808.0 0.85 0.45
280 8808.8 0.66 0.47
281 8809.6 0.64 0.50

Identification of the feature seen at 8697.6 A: H-beta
